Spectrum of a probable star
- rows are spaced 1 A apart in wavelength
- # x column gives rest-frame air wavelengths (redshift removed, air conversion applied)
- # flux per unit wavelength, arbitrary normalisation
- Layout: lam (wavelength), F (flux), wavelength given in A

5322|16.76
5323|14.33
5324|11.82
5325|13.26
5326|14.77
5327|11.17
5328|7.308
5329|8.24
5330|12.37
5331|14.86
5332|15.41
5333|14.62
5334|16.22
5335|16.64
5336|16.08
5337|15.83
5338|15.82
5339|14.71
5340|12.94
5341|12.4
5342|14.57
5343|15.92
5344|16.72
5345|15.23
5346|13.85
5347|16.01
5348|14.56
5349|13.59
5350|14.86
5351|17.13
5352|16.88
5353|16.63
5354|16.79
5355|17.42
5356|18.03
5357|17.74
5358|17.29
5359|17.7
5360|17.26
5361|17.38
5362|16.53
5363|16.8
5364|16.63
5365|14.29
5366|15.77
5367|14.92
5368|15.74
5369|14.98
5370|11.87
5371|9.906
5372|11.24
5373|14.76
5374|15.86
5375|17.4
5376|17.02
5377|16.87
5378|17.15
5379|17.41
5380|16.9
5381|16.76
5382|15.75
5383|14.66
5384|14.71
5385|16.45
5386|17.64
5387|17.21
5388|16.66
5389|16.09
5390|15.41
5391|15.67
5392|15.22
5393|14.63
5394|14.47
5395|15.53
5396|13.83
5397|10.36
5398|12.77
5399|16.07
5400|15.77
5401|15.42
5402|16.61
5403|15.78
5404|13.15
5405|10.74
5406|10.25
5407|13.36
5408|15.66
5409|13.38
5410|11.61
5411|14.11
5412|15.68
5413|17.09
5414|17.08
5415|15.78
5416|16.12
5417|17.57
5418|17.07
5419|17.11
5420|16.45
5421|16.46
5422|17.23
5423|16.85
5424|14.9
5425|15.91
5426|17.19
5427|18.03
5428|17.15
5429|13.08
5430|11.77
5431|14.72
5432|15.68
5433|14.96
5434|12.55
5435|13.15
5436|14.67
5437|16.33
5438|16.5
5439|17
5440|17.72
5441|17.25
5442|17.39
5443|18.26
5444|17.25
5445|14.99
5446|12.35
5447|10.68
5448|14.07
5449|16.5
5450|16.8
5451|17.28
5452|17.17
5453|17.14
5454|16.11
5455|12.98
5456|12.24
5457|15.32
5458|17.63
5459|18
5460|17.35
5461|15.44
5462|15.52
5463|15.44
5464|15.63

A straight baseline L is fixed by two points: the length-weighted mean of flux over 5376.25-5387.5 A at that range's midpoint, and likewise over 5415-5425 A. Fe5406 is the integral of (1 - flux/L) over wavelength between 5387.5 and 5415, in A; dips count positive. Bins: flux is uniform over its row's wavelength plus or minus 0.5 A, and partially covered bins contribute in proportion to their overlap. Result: 3.3 A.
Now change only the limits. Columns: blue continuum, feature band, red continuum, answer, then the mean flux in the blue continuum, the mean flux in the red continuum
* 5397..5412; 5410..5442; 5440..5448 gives -2.44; 13.8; 15.5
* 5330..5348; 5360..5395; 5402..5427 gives -0.96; 15.1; 15.4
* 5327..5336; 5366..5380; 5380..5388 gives 0.47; 13.3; 16.2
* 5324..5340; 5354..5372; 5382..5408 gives -1.97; 13.7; 14.8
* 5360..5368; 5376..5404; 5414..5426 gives 1.21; 16.1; 16.5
